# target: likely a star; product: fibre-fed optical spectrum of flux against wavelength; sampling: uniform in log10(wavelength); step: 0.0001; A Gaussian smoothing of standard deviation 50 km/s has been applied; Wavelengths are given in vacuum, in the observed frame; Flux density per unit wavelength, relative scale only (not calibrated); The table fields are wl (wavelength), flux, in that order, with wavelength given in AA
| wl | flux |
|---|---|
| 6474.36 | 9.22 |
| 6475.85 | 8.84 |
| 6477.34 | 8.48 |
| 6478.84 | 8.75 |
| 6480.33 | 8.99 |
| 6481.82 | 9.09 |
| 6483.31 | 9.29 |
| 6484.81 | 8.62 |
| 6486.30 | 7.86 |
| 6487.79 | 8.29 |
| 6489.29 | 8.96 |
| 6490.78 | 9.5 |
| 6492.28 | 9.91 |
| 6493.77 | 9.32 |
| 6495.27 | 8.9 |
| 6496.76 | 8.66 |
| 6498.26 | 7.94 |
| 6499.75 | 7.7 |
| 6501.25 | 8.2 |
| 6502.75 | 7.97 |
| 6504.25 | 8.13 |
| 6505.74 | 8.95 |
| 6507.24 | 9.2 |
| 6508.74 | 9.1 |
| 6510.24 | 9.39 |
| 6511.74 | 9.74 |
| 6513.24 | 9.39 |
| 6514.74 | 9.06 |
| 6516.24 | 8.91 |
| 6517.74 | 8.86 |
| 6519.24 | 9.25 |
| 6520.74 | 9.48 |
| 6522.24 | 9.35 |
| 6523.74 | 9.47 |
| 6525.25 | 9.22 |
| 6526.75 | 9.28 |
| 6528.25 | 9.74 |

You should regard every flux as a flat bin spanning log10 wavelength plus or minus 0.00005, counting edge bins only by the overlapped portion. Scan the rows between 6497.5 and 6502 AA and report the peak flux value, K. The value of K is 8.2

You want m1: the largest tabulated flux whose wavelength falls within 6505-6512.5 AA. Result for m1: 9.74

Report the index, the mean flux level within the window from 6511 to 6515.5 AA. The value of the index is 9.39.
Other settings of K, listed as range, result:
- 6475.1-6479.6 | 8.84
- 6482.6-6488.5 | 9.29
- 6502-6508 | 9.2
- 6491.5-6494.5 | 9.91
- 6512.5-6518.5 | 9.39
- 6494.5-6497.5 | 8.9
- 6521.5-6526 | 9.47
